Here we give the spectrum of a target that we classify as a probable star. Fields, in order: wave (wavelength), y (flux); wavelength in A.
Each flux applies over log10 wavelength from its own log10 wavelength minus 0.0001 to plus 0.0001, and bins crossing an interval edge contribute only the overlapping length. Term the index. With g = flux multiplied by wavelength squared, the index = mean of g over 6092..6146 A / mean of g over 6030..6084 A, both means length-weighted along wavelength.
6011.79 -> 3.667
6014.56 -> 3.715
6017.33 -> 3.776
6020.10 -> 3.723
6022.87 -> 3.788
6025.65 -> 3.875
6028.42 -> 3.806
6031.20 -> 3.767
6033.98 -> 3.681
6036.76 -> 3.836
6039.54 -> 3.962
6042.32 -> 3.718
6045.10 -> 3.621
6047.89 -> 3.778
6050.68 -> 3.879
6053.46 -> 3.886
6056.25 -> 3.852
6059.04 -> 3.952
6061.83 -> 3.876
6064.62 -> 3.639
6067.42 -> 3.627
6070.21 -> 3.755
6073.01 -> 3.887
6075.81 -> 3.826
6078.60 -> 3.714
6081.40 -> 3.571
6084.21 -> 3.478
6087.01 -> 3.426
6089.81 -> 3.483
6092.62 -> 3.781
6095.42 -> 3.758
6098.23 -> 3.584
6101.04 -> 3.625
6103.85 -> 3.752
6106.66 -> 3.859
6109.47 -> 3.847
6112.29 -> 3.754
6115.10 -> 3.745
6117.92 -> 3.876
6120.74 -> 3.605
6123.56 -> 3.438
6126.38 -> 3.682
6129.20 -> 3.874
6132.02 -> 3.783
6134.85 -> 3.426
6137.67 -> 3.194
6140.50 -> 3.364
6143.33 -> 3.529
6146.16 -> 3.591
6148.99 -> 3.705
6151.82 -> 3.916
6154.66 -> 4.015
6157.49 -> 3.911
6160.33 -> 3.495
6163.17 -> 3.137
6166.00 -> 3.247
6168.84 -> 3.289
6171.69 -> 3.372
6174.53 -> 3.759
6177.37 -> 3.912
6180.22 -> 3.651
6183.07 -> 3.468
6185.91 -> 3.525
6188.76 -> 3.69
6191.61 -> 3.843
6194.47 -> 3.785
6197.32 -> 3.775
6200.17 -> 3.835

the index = 1.0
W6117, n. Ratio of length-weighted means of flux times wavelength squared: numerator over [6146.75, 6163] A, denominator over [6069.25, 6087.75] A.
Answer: 1.05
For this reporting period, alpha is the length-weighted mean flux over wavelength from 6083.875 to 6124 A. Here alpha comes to 3.68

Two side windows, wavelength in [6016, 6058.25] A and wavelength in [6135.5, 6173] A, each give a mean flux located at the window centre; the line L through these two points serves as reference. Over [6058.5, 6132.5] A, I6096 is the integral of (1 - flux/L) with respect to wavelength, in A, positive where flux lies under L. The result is -0.99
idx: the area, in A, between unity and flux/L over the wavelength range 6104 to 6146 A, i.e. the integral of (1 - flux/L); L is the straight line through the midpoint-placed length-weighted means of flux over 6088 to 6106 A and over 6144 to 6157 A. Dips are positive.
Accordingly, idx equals 1.0 A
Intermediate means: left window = 3.67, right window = 3.8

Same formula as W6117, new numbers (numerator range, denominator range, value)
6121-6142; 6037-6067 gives 0.95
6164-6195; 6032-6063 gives 0.98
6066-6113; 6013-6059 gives 0.99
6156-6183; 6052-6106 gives 0.98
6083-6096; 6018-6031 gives 0.96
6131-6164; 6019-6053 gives 0.98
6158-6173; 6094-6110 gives 0.91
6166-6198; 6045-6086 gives 1.00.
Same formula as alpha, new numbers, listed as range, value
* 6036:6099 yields 3.73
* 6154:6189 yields 3.56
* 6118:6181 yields 3.59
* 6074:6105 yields 3.64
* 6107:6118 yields 3.8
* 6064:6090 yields 3.65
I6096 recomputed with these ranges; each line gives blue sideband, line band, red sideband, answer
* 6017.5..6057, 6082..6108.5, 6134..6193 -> 0.39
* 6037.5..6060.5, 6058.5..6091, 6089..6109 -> 0.75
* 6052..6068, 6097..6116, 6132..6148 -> -0.69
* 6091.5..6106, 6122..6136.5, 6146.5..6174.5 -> 0.04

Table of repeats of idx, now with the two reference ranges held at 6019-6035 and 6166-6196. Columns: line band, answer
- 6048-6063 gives -0.5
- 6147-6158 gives -0.7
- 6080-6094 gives 0.6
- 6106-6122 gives -0.4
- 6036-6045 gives -0.1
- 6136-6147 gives 0.7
